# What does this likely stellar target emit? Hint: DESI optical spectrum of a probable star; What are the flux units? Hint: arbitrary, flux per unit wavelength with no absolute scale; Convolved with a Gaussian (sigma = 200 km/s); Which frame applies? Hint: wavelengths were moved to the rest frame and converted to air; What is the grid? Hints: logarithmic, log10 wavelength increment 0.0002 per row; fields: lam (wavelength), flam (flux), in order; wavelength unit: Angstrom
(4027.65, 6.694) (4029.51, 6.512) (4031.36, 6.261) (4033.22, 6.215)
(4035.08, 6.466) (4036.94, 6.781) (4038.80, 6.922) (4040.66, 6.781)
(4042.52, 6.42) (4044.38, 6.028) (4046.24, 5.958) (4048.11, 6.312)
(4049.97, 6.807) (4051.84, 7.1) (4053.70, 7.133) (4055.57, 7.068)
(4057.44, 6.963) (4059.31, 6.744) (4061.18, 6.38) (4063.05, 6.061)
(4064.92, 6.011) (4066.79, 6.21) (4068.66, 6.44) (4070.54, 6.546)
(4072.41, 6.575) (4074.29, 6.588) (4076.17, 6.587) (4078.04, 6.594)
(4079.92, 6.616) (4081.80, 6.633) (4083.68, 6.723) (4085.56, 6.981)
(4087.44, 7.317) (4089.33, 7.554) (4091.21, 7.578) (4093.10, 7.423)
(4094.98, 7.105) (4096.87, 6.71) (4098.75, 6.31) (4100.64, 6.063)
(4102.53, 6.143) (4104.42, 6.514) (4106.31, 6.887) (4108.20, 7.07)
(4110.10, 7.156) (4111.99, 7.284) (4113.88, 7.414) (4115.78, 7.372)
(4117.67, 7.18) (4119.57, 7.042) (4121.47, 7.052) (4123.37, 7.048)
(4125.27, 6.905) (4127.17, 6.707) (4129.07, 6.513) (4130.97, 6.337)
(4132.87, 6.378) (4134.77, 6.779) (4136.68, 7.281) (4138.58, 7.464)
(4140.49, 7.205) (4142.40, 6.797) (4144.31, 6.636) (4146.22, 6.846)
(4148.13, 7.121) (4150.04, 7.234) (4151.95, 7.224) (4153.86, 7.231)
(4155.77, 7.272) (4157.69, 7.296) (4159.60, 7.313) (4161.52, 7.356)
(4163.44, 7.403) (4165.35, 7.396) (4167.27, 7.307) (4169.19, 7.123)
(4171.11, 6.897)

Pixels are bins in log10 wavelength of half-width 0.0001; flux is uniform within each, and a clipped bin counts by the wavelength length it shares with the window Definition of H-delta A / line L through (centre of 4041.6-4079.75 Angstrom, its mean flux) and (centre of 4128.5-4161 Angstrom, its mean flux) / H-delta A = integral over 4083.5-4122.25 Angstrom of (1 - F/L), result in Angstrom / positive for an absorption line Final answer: -1.3 Angstrom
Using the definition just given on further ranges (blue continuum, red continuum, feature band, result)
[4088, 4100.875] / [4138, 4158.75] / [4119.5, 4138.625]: 0.7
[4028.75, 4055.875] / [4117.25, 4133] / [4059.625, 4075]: 0.6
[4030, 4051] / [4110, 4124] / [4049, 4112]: 0.8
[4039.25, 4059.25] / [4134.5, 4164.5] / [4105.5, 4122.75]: -0.4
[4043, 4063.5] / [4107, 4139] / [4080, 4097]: -0.8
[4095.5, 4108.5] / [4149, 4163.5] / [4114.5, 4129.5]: -0.4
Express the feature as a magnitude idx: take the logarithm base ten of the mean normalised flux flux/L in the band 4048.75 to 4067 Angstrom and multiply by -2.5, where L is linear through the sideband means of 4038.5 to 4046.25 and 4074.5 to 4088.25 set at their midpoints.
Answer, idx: -0.02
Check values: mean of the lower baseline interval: 6.44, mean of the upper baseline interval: 6.77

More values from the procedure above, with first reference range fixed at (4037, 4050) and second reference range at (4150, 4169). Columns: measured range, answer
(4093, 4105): 0.05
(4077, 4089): -0.02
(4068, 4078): 0.02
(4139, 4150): 0.03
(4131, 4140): 0.03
